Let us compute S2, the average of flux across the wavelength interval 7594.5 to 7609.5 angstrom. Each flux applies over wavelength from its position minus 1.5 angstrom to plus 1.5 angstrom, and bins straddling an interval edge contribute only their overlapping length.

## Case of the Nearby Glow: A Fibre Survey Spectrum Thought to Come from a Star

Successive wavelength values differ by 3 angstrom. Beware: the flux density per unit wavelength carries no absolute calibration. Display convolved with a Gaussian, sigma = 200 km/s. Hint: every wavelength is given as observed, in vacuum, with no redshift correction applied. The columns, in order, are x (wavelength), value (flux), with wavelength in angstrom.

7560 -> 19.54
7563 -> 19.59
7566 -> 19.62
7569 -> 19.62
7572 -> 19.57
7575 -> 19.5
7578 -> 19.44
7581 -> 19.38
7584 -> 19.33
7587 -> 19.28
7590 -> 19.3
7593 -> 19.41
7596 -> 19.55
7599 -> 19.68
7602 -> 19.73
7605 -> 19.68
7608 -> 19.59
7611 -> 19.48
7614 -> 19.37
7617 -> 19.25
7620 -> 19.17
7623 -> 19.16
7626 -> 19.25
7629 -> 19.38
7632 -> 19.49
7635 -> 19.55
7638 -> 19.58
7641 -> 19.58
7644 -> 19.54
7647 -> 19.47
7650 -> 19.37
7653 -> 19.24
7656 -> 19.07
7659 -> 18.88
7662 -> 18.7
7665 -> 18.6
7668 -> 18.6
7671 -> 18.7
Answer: 19.6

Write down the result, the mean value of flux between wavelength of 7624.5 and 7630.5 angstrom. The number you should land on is 19.3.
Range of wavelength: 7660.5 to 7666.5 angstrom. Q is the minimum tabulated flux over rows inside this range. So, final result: 18.6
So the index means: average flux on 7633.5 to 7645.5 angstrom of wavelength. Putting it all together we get 19.6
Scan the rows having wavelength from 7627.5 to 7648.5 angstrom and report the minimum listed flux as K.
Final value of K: 19.38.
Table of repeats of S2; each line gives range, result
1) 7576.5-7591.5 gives 19.3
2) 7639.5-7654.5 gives 19.4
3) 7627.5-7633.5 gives 19.4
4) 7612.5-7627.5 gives 19.2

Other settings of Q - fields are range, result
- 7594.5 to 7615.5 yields 19.37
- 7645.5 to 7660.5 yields 18.88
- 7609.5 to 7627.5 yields 19.16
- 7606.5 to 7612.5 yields 19.48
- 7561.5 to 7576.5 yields 19.5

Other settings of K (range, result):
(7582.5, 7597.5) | 19.28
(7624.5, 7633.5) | 19.25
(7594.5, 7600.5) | 19.55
